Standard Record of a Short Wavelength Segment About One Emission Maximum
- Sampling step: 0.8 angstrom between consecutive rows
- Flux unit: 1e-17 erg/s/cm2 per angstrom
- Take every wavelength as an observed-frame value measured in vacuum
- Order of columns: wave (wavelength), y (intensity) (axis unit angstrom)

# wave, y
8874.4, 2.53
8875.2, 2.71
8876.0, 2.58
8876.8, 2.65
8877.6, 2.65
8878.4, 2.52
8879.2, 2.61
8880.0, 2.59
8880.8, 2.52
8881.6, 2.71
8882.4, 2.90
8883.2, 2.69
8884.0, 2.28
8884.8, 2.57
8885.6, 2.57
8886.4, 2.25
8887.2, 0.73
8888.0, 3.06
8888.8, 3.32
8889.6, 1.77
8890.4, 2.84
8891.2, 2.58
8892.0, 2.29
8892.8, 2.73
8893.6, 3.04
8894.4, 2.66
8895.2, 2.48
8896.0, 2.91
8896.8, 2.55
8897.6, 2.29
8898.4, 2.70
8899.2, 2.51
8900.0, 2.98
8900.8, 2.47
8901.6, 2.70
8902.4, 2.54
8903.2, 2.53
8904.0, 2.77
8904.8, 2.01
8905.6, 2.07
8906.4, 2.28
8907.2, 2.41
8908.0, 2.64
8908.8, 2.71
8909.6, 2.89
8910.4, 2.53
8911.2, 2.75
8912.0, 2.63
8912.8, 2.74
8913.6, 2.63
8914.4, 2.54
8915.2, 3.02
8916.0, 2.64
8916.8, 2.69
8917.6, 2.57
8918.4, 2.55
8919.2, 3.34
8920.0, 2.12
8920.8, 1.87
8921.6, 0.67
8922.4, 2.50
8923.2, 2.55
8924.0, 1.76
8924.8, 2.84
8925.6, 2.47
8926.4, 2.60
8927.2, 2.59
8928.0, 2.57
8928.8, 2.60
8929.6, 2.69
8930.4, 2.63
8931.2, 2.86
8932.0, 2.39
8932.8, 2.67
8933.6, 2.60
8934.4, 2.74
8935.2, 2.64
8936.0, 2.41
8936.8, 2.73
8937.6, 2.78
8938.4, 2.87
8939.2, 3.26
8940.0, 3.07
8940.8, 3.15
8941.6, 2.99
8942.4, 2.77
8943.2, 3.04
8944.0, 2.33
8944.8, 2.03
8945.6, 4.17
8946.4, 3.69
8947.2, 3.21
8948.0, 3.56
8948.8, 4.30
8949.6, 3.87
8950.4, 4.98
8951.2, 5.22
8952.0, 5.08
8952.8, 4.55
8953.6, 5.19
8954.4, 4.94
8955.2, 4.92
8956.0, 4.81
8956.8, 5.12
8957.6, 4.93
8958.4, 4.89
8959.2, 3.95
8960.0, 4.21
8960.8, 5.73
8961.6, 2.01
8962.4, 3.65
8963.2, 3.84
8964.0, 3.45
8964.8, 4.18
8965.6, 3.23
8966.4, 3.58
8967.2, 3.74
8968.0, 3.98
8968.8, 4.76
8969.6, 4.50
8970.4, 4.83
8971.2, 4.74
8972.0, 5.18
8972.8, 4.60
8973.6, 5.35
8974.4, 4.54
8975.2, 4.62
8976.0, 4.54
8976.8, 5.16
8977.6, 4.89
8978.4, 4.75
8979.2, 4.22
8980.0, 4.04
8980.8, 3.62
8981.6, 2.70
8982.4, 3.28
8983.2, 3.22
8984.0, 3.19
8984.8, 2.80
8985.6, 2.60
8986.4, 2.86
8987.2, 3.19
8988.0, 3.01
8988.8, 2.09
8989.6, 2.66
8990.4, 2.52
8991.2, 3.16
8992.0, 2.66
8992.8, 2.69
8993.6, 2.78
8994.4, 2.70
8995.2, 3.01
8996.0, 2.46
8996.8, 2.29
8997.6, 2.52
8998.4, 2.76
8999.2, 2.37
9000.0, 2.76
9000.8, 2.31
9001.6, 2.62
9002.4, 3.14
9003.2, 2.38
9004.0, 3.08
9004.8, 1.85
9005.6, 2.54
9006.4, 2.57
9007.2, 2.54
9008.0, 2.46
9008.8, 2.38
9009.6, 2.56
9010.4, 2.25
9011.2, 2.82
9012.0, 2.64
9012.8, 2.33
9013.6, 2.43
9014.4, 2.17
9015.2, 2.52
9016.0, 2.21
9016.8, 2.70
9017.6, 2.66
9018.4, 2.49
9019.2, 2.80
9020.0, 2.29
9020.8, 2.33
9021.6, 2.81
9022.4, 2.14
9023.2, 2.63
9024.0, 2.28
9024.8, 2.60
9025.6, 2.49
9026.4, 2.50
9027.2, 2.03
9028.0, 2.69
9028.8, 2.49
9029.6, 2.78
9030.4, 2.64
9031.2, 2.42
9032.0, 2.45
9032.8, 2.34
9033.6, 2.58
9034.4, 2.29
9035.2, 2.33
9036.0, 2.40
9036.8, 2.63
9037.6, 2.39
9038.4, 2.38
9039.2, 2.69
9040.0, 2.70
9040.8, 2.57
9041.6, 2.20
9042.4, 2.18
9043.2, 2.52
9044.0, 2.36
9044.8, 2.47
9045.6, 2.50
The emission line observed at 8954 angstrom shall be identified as [S II] 6716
